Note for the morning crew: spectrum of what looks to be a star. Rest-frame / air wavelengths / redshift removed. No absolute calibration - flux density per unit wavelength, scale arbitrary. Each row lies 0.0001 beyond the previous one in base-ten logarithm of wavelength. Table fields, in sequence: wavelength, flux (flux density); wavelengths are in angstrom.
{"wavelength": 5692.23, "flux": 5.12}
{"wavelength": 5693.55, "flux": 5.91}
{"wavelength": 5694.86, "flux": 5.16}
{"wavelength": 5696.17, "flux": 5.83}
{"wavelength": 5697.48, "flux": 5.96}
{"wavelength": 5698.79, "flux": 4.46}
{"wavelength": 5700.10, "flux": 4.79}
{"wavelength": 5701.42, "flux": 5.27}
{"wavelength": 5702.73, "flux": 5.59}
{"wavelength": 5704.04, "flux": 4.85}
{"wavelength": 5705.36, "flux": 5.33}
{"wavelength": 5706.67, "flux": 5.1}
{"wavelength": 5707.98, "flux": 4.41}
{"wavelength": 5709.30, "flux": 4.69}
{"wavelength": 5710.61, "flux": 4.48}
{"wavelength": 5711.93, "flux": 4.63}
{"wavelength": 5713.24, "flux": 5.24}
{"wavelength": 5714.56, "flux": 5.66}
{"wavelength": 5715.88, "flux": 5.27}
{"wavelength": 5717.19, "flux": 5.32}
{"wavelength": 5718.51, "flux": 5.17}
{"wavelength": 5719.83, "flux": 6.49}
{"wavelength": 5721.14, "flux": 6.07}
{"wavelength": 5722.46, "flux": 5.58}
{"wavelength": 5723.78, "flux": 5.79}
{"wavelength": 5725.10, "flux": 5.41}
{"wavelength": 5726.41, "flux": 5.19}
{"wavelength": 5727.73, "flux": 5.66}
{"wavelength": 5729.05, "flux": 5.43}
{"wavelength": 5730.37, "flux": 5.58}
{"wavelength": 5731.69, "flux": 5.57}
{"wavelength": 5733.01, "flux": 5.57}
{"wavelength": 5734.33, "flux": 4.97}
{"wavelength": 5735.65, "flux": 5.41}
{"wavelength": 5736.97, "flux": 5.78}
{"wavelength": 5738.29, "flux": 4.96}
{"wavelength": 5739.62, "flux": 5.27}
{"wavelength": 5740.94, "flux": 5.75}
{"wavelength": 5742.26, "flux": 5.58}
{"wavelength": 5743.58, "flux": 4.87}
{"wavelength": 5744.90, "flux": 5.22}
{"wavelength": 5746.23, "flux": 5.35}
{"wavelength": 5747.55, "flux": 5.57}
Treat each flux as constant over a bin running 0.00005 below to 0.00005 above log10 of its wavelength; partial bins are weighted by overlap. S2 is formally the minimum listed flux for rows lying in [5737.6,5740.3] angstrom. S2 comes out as 4.96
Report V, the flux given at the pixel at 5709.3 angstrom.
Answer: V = 4.69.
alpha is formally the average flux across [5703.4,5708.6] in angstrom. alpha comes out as 4.93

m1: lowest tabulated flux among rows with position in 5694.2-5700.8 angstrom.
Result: 4.46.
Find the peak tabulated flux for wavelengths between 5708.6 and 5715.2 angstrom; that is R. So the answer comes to 5.66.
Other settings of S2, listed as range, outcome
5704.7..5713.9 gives 4.41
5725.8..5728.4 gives 5.19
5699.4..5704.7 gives 4.79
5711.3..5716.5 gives 4.63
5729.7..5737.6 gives 4.97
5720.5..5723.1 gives 5.58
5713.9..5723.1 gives 5.17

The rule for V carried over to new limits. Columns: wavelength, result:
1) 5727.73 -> 5.66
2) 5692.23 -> 5.12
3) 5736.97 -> 5.78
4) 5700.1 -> 4.79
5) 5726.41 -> 5.19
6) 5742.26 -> 5.58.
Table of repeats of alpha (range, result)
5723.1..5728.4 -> 5.51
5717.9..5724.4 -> 5.82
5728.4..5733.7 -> 5.53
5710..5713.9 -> 4.78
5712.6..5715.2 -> 5.44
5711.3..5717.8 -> 5.23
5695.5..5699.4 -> 5.43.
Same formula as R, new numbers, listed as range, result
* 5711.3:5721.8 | 6.49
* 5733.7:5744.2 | 5.78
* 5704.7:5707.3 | 5.33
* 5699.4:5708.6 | 5.59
